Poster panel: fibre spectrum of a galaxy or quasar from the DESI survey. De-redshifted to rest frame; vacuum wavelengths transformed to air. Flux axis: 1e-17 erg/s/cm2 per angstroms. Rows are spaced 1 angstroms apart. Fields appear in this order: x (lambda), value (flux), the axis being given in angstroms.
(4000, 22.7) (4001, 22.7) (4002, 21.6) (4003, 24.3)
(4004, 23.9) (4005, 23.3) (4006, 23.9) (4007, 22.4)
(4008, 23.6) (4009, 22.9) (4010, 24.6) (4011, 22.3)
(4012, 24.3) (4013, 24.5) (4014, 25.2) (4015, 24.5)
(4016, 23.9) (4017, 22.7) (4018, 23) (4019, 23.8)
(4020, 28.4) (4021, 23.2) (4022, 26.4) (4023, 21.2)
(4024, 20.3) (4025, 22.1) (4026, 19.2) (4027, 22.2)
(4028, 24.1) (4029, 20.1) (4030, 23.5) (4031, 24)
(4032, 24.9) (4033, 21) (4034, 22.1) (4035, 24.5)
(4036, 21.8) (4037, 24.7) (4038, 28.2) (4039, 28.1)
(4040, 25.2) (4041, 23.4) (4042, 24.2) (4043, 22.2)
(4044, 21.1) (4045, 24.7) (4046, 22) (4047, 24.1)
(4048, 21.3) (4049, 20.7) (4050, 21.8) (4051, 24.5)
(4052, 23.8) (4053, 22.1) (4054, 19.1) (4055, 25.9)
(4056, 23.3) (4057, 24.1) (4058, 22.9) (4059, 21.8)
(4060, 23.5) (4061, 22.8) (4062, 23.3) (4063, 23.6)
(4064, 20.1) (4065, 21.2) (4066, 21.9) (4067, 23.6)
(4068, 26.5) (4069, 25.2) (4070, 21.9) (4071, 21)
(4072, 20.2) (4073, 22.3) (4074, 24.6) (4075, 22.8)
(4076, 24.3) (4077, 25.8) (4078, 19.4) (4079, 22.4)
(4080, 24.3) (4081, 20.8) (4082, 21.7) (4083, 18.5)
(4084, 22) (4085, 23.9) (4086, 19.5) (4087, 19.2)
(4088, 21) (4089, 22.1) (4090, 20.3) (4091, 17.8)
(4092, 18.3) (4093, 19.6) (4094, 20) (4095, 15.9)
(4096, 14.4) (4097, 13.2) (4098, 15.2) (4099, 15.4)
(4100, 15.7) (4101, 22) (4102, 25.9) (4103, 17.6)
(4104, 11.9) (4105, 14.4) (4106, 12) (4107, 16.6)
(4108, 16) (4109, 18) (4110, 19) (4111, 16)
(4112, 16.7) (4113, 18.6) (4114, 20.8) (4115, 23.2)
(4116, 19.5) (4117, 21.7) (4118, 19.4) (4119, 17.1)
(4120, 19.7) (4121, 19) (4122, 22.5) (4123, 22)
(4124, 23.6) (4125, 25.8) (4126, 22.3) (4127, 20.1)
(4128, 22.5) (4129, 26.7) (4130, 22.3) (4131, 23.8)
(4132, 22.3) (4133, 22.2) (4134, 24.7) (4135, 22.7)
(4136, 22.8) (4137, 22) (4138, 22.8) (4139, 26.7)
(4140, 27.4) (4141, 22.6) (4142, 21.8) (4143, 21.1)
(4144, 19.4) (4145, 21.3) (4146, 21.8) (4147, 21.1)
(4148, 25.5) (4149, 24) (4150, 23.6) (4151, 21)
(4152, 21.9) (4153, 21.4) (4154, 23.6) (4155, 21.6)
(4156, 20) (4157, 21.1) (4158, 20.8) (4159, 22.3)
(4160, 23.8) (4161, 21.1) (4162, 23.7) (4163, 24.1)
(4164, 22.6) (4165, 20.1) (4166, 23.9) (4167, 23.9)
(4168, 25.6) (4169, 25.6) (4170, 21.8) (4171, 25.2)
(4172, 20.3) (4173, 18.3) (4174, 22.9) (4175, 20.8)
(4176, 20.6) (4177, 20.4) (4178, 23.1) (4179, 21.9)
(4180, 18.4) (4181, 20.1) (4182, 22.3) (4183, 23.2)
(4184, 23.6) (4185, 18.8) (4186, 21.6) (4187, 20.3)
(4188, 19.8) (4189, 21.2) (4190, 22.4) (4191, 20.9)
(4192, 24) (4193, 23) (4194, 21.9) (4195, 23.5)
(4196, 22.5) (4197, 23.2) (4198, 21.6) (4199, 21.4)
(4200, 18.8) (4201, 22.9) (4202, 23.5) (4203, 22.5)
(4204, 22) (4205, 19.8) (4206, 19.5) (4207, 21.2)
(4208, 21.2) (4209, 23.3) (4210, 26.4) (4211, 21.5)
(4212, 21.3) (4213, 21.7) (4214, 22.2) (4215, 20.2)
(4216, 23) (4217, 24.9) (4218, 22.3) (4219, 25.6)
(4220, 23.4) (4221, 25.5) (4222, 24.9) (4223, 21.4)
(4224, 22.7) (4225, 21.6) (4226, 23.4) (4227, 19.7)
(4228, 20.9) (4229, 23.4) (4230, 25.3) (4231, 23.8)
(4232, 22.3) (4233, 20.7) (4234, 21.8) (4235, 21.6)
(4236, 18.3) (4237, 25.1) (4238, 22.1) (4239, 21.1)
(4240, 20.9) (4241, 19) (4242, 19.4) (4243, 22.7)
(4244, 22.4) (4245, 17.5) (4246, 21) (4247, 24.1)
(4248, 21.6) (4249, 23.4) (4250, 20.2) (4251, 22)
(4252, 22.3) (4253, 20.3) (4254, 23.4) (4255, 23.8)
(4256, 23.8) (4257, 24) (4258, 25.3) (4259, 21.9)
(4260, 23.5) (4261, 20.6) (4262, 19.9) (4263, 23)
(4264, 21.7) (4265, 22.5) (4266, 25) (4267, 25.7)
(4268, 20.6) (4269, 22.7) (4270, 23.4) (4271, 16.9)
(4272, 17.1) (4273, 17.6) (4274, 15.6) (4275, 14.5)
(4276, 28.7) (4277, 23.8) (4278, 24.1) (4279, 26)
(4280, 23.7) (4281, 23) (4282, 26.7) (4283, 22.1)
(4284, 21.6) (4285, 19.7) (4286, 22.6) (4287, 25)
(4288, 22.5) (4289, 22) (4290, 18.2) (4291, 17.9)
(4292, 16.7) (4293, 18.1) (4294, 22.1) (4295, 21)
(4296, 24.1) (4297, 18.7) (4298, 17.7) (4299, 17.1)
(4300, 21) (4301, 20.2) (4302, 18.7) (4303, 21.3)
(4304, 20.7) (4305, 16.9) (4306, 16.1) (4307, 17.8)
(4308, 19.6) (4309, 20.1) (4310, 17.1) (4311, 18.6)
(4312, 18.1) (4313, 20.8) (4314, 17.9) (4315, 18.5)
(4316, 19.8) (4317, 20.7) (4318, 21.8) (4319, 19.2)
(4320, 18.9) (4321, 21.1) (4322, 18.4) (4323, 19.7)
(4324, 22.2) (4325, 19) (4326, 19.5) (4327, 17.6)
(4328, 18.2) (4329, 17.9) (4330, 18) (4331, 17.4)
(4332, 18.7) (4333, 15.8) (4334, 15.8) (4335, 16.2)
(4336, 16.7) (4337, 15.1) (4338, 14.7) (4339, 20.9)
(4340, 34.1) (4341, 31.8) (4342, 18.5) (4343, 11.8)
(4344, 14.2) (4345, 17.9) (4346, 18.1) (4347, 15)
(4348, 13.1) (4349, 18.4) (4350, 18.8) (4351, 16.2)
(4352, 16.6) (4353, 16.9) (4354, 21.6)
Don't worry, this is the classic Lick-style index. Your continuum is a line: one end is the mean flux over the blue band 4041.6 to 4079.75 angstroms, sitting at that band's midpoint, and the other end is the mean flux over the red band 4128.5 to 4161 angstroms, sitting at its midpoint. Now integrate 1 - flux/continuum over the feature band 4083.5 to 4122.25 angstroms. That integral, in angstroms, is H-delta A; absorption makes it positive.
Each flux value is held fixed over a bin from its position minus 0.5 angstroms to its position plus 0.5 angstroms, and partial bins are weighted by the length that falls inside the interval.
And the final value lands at 7.27 angstroms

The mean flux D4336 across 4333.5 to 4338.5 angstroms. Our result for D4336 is 15.7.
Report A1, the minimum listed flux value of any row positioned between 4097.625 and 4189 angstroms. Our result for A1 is 11.9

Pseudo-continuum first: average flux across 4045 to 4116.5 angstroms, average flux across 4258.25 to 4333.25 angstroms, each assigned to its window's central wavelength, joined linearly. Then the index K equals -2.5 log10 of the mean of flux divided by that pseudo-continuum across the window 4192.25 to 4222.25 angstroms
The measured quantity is -0.10 mag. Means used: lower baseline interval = 20.6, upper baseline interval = 20.3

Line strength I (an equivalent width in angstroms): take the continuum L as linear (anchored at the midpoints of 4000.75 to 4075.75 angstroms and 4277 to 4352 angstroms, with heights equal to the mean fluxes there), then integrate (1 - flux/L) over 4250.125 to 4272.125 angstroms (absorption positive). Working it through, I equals -2.2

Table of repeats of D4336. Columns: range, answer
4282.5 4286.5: 21.5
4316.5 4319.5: 20.6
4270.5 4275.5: 16.3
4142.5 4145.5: 20.6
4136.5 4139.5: 23.8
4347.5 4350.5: 16.8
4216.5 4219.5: 24.3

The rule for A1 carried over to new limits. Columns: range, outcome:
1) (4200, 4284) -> 14.5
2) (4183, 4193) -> 18.8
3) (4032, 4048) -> 21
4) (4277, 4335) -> 15.8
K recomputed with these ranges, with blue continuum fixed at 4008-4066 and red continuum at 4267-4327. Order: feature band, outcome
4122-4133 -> -0.042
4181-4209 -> -0.015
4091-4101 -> 0.323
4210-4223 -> -0.094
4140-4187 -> -0.014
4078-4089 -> 0.070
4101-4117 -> 0.238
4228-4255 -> -0.044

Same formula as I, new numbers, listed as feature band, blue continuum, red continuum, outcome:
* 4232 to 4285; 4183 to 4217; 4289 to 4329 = -3.7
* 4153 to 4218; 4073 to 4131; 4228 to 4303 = -3.9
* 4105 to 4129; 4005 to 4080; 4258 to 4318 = 2.9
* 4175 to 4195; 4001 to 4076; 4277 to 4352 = -0.2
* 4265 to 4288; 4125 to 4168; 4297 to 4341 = -2.4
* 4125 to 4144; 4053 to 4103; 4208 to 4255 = -1.4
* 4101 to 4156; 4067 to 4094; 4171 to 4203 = 1.4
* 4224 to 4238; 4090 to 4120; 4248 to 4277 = -0.8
